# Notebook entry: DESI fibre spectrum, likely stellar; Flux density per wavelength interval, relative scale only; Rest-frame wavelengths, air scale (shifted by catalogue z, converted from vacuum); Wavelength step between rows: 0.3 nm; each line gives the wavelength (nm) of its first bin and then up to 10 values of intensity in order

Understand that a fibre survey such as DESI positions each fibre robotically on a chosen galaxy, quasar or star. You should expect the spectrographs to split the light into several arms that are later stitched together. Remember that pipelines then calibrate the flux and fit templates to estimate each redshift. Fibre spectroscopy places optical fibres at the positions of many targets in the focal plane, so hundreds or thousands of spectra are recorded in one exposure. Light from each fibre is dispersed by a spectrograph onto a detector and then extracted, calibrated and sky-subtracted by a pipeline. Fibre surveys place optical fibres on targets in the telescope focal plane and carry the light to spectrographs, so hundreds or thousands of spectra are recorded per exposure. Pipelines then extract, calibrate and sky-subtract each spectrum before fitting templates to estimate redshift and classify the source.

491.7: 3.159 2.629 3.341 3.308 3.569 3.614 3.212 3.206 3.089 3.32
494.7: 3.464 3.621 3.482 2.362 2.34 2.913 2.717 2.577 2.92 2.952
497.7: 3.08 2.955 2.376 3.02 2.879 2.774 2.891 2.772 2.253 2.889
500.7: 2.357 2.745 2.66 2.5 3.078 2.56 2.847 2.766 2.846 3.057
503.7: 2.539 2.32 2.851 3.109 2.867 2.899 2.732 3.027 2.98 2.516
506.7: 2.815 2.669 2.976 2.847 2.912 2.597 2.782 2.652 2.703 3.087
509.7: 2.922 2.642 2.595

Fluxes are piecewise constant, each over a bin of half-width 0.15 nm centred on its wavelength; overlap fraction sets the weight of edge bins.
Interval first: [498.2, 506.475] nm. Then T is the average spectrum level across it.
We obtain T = 2.76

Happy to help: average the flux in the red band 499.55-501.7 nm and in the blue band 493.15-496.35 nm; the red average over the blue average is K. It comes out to 0.83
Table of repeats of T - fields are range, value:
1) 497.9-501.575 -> 2.7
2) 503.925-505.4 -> 2.83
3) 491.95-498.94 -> 3.05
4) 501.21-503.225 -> 2.75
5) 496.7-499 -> 2.85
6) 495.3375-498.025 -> 2.78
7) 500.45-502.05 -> 2.68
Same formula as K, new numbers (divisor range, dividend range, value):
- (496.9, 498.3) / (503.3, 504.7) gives 0.95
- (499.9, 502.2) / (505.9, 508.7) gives 1.06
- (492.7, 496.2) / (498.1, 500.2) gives 0.85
